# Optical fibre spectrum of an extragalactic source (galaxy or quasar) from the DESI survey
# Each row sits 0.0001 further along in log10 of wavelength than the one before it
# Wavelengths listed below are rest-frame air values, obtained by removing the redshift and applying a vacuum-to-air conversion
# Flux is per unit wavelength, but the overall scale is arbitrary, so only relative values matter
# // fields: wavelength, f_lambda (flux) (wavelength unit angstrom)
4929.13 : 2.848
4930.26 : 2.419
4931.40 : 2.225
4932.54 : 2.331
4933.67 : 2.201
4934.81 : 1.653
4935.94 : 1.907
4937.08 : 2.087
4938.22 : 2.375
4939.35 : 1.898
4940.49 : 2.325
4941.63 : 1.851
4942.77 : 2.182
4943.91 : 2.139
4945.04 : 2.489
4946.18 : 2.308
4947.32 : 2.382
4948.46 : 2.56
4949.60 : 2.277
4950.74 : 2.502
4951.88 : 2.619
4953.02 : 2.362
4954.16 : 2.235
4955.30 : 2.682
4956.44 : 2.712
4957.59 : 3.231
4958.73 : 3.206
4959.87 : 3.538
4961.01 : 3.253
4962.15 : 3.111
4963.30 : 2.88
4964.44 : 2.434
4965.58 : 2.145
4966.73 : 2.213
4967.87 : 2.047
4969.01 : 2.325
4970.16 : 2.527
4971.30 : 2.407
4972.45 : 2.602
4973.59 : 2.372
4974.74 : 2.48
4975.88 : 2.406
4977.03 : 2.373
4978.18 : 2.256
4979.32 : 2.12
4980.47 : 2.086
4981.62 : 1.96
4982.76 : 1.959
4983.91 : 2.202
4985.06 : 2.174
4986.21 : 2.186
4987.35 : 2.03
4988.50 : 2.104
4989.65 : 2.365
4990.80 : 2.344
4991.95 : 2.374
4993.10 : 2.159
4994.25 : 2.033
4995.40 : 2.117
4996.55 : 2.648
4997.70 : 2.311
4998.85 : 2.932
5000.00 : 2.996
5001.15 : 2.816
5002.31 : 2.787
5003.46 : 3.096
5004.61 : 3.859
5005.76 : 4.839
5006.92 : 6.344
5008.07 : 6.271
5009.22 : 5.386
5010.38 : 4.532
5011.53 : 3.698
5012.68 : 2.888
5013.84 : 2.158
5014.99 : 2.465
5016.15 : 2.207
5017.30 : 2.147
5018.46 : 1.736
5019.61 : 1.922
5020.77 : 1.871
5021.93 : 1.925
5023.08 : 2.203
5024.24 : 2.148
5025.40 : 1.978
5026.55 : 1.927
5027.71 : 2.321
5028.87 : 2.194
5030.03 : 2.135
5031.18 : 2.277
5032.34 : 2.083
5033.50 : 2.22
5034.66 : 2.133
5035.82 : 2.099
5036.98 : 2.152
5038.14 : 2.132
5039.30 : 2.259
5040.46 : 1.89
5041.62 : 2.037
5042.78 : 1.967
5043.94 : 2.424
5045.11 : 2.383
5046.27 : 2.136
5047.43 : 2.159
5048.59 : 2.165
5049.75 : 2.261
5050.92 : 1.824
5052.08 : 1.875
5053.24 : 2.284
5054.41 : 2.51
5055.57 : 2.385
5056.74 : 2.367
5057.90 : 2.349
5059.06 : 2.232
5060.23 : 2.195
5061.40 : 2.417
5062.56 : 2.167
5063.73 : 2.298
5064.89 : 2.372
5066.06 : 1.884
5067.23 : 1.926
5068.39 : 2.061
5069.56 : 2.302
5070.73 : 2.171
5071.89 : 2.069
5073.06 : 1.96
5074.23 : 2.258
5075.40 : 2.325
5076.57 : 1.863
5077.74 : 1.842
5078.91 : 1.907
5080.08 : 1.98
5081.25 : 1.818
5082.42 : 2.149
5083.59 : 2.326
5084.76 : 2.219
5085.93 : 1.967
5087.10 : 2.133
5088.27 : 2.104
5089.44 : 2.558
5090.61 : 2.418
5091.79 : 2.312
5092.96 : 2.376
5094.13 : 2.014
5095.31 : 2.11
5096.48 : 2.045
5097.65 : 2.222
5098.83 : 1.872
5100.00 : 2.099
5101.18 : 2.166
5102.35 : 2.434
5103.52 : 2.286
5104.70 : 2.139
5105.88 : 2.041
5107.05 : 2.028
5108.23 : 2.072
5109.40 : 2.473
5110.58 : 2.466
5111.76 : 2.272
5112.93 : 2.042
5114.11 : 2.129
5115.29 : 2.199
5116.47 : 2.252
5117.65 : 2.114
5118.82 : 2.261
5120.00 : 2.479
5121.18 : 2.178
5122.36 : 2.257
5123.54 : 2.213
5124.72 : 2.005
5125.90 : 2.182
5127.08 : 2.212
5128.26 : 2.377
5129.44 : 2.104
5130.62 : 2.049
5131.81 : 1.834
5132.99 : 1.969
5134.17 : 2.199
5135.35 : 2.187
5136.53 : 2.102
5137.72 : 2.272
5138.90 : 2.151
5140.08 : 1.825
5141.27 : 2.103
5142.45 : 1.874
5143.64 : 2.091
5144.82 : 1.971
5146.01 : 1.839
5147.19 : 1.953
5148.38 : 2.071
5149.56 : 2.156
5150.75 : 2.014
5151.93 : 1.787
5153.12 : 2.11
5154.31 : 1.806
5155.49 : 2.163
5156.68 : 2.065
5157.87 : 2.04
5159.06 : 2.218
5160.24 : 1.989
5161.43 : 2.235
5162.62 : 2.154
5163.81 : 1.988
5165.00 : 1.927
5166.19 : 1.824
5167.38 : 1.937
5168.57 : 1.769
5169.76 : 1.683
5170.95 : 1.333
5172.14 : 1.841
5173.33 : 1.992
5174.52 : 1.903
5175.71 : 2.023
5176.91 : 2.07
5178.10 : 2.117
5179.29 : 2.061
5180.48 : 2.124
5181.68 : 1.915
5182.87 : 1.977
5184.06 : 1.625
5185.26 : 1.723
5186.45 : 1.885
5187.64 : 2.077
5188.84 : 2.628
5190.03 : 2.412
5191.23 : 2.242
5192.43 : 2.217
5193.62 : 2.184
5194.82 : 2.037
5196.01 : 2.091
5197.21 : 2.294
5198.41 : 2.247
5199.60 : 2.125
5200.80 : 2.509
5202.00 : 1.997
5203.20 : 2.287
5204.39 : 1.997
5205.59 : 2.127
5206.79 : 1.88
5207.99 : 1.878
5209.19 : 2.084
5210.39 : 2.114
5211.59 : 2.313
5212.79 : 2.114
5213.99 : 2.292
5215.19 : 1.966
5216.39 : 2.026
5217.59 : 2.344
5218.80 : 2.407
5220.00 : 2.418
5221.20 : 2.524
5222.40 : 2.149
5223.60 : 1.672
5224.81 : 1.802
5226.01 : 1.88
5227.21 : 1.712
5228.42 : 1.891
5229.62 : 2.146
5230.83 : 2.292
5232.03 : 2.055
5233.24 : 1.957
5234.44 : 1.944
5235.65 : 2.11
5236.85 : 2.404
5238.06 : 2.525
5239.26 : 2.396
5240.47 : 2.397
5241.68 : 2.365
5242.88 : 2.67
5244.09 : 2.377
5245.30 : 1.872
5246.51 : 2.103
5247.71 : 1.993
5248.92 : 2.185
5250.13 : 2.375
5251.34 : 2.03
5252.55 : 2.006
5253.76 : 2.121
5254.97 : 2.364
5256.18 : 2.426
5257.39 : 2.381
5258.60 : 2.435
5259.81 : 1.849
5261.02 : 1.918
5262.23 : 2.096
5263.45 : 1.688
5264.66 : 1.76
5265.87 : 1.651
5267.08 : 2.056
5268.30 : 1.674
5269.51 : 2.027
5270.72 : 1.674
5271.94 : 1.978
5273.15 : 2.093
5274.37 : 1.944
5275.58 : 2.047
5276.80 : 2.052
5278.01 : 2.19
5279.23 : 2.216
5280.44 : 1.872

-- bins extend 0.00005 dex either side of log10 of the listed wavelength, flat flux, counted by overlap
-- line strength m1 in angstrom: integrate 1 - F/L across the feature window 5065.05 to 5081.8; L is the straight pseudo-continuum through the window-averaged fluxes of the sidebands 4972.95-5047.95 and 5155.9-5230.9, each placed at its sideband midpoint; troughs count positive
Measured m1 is 2.40 angstrom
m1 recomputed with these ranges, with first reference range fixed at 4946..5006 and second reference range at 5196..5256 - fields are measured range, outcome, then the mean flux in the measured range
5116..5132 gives 0.9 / 2.19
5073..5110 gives 3.4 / 2.14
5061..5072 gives 1.1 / 2.17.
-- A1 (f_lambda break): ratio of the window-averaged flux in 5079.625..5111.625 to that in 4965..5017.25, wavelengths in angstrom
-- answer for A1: 0.8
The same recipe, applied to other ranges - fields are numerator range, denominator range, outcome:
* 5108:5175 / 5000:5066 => 0.80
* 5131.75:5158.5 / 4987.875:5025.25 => 0.70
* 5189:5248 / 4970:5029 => 0.81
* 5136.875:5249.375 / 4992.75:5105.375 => 0.86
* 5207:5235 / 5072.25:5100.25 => 0.98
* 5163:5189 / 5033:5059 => 0.88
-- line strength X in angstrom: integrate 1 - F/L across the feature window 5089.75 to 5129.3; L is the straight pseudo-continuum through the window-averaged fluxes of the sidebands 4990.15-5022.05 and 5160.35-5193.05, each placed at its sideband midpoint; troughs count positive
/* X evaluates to 3.2 angstrom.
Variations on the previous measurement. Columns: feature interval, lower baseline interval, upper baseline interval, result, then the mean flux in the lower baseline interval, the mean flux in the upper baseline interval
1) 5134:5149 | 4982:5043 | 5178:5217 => 1.42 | 2.61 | 2.11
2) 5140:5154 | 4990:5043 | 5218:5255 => 2.28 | 2.68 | 2.16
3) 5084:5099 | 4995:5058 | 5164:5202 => 1.10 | 2.61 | 2.02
